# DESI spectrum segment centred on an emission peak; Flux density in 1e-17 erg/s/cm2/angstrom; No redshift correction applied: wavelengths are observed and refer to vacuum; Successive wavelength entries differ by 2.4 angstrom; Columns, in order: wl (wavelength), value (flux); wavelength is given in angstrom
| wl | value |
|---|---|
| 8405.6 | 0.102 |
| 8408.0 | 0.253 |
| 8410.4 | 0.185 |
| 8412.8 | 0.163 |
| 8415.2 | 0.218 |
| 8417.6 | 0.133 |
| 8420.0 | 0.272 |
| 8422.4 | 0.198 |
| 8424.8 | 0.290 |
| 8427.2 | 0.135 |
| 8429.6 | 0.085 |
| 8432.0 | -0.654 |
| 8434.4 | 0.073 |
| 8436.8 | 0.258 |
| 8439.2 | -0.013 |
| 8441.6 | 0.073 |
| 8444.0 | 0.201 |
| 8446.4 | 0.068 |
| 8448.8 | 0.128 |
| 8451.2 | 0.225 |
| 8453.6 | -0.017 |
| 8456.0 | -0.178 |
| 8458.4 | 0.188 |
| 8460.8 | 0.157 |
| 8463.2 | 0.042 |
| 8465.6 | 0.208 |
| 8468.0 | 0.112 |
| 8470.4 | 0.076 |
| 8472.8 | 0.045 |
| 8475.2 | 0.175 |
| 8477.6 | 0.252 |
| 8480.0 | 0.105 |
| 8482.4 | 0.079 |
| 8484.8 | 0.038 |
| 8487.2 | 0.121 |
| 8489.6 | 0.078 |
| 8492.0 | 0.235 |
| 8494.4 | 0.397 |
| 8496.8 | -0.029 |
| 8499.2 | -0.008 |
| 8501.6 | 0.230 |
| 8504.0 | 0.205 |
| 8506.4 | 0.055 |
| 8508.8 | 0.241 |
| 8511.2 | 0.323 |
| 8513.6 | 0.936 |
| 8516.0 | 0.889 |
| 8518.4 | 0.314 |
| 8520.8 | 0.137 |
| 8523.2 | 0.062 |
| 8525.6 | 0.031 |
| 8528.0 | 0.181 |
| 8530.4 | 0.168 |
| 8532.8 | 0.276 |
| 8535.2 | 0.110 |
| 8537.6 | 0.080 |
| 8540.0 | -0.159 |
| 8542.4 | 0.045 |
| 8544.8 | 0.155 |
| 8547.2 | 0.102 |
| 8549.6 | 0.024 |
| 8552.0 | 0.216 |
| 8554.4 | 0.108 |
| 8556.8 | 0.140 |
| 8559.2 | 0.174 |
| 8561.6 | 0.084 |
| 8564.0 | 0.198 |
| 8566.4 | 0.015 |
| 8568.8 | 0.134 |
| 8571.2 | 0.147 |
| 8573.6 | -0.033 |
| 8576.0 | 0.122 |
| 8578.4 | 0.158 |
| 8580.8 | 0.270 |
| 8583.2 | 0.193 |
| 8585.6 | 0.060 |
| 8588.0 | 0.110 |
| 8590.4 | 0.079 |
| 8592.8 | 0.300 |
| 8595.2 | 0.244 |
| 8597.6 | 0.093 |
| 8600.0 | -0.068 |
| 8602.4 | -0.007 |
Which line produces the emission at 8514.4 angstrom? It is H-gamma 4340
